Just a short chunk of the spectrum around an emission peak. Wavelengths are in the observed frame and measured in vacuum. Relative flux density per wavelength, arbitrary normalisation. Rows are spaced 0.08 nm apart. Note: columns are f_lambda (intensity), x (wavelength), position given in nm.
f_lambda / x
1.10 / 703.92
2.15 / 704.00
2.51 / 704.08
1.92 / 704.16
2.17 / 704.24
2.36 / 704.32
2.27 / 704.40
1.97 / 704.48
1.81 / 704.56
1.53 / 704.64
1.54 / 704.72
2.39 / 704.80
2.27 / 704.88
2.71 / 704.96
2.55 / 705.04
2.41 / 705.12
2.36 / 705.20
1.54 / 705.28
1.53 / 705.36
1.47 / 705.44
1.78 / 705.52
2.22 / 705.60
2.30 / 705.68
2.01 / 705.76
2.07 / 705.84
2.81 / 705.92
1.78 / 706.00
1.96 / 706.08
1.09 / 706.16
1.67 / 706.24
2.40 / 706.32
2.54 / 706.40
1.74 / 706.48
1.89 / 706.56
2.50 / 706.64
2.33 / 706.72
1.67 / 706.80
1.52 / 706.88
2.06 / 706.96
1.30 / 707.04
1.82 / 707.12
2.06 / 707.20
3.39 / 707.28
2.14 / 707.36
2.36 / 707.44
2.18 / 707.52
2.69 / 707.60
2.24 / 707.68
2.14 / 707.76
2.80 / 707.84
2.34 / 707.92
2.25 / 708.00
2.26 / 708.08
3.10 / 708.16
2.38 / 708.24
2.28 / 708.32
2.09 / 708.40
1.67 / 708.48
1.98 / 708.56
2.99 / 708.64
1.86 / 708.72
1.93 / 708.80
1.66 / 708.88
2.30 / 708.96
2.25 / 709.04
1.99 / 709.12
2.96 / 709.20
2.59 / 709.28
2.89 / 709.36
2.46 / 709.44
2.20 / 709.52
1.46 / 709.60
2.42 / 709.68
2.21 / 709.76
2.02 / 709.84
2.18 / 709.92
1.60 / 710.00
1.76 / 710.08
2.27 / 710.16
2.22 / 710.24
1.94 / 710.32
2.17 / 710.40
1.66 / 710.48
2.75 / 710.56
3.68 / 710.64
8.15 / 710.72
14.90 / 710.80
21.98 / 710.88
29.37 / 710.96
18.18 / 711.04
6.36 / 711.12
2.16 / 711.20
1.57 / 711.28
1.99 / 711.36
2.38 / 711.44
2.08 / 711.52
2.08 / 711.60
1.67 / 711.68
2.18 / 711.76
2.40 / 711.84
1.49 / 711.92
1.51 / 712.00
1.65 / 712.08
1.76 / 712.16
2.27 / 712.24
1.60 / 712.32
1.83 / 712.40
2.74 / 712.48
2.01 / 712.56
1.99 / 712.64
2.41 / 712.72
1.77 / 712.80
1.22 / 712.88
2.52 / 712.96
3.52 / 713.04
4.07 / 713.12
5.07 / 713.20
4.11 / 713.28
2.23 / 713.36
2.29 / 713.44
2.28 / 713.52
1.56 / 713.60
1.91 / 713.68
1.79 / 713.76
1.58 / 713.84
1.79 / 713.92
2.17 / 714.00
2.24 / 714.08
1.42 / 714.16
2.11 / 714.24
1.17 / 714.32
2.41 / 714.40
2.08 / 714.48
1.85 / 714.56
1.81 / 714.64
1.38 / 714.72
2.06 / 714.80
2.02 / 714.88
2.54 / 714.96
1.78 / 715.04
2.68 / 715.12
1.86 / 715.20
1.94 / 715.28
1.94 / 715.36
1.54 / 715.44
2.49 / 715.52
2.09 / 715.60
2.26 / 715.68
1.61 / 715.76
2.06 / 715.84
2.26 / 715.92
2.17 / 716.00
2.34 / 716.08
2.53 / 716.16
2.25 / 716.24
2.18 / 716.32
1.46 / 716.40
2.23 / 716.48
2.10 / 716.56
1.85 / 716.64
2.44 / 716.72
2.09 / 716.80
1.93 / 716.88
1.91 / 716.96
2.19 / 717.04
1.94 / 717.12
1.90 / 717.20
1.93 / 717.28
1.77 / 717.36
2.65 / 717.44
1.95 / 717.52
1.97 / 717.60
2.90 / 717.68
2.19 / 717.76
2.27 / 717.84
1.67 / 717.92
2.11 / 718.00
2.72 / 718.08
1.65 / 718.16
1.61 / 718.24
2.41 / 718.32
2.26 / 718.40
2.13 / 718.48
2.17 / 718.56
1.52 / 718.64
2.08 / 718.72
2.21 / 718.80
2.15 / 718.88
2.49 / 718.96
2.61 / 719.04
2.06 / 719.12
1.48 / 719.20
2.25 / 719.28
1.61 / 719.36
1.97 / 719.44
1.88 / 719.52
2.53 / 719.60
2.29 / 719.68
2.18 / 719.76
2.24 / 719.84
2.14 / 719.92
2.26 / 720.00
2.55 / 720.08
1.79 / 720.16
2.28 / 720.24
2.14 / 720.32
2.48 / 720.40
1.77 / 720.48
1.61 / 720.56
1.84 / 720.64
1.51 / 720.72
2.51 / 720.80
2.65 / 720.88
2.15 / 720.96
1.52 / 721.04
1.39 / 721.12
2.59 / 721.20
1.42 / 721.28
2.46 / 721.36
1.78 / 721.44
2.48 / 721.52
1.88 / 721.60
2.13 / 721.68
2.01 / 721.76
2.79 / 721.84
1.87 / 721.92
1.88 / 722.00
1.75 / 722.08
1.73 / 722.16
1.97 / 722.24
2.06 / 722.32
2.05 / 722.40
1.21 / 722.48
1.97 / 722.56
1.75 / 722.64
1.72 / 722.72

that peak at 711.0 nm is H-alpha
